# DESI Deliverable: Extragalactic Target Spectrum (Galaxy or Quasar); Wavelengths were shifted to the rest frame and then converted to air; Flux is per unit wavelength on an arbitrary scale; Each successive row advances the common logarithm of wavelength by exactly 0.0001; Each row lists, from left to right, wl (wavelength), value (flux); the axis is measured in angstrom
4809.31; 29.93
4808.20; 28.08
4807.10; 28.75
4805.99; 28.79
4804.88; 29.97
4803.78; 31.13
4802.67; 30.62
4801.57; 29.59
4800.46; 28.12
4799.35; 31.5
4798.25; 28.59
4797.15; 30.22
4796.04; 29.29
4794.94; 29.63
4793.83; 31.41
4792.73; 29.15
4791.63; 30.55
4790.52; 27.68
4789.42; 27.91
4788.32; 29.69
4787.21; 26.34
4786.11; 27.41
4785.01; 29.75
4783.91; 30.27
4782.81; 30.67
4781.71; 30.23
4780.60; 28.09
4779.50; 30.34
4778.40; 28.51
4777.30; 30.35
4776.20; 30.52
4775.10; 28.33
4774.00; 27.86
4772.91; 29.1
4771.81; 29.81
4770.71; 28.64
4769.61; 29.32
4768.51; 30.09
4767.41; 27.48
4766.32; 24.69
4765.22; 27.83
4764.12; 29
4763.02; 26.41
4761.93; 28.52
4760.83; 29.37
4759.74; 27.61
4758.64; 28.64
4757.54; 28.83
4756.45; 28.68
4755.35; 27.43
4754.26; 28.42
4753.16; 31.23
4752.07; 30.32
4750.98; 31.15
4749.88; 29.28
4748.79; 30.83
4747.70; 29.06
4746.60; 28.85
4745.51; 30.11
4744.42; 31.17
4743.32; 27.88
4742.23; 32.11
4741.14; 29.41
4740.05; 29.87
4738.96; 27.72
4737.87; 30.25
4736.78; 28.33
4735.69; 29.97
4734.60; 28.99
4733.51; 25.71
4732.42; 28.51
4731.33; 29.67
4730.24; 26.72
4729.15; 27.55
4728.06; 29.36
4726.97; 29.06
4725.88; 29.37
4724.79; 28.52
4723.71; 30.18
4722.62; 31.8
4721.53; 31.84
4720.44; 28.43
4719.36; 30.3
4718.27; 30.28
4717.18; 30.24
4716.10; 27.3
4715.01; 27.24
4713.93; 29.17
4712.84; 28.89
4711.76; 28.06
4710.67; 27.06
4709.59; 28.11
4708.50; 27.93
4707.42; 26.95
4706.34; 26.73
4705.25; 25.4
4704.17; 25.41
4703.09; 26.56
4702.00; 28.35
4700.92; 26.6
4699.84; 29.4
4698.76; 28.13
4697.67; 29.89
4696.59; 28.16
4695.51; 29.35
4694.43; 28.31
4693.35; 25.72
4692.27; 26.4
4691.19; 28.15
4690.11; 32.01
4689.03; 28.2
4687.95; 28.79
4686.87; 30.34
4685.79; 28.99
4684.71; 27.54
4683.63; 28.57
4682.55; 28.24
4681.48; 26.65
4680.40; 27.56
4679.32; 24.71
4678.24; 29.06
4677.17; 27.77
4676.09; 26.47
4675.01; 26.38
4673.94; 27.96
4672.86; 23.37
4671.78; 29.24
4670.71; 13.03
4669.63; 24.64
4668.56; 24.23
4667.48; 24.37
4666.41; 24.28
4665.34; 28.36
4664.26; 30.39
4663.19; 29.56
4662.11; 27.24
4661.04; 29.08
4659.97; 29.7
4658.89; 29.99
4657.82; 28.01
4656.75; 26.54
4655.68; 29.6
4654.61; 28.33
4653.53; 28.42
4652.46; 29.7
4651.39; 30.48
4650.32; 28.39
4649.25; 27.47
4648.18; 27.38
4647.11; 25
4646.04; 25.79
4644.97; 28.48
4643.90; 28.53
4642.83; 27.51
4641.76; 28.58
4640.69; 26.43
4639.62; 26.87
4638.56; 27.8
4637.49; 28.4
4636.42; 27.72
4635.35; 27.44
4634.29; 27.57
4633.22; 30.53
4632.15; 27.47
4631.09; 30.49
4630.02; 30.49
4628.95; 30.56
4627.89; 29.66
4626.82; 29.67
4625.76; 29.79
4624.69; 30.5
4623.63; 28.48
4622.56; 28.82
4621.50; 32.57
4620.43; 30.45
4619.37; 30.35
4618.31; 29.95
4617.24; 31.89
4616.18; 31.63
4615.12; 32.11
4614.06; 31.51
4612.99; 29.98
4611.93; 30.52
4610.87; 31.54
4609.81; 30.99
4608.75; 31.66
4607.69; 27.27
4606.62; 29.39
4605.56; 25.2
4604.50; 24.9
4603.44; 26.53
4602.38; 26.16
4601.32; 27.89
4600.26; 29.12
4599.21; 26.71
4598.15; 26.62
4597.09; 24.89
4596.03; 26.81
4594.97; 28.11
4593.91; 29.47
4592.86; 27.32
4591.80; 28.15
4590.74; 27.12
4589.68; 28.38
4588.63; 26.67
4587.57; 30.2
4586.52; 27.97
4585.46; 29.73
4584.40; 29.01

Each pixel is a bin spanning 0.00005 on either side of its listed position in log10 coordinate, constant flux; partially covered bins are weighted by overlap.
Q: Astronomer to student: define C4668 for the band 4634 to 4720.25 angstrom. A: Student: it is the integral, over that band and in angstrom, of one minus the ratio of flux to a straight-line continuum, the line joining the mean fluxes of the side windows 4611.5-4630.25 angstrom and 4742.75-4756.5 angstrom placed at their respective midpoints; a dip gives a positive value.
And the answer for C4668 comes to 7.0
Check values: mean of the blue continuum 30.5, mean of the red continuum 29.6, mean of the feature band 27.6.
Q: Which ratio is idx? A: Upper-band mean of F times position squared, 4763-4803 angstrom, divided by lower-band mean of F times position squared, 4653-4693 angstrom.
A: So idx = 1.11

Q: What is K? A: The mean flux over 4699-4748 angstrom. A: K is 28.7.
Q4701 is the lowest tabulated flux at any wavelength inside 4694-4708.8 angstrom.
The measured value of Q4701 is 25.4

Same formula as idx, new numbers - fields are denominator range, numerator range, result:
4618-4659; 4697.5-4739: 1.03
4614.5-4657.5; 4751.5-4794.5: 1.06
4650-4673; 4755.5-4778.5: 1.10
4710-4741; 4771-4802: 1.04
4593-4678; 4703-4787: 1.07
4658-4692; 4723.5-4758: 1.10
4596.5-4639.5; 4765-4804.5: 1.08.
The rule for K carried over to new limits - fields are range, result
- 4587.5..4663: 28.7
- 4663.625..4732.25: 27.8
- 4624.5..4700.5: 27.9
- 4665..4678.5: 25.2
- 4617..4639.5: 29.5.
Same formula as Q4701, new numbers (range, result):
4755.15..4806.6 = 24.69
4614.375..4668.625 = 24.23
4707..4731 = 26.72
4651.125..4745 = 13.03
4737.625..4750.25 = 27.72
